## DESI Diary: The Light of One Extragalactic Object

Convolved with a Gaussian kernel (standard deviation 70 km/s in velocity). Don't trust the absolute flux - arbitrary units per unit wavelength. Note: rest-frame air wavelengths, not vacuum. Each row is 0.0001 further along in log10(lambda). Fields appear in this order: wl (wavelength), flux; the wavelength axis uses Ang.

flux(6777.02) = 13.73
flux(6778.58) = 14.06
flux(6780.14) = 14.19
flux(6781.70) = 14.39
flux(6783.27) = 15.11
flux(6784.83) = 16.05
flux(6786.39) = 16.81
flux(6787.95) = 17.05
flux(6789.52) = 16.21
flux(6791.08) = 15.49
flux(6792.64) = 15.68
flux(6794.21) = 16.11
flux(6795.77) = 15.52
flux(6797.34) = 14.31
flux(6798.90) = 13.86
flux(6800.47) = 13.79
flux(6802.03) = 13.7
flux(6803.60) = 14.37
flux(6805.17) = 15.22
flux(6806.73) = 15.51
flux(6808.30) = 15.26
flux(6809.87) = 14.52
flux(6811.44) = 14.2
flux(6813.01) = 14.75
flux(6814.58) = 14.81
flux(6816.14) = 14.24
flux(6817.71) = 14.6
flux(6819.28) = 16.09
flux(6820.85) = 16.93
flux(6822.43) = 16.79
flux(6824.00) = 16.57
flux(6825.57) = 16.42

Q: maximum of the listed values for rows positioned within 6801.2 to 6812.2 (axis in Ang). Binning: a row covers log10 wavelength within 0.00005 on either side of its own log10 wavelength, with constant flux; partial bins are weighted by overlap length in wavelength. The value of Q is 15.51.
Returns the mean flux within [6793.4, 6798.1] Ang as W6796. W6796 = 15.3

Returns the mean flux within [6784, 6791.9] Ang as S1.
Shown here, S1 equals 16.3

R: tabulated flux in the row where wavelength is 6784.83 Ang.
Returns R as 16.05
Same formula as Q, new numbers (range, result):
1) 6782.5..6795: 17.05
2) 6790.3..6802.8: 16.11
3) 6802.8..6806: 15.22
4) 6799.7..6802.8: 13.79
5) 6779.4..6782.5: 14.39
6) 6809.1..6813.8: 14.75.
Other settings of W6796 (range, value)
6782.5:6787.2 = 16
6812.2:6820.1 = 14.9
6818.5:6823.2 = 16.6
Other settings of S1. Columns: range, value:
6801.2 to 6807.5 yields 14.7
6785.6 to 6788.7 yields 17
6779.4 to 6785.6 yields 14.9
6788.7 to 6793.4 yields 15.8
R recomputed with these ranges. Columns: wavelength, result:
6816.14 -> 14.24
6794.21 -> 16.11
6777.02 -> 13.73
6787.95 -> 17.05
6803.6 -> 14.37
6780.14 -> 14.19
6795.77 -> 15.52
